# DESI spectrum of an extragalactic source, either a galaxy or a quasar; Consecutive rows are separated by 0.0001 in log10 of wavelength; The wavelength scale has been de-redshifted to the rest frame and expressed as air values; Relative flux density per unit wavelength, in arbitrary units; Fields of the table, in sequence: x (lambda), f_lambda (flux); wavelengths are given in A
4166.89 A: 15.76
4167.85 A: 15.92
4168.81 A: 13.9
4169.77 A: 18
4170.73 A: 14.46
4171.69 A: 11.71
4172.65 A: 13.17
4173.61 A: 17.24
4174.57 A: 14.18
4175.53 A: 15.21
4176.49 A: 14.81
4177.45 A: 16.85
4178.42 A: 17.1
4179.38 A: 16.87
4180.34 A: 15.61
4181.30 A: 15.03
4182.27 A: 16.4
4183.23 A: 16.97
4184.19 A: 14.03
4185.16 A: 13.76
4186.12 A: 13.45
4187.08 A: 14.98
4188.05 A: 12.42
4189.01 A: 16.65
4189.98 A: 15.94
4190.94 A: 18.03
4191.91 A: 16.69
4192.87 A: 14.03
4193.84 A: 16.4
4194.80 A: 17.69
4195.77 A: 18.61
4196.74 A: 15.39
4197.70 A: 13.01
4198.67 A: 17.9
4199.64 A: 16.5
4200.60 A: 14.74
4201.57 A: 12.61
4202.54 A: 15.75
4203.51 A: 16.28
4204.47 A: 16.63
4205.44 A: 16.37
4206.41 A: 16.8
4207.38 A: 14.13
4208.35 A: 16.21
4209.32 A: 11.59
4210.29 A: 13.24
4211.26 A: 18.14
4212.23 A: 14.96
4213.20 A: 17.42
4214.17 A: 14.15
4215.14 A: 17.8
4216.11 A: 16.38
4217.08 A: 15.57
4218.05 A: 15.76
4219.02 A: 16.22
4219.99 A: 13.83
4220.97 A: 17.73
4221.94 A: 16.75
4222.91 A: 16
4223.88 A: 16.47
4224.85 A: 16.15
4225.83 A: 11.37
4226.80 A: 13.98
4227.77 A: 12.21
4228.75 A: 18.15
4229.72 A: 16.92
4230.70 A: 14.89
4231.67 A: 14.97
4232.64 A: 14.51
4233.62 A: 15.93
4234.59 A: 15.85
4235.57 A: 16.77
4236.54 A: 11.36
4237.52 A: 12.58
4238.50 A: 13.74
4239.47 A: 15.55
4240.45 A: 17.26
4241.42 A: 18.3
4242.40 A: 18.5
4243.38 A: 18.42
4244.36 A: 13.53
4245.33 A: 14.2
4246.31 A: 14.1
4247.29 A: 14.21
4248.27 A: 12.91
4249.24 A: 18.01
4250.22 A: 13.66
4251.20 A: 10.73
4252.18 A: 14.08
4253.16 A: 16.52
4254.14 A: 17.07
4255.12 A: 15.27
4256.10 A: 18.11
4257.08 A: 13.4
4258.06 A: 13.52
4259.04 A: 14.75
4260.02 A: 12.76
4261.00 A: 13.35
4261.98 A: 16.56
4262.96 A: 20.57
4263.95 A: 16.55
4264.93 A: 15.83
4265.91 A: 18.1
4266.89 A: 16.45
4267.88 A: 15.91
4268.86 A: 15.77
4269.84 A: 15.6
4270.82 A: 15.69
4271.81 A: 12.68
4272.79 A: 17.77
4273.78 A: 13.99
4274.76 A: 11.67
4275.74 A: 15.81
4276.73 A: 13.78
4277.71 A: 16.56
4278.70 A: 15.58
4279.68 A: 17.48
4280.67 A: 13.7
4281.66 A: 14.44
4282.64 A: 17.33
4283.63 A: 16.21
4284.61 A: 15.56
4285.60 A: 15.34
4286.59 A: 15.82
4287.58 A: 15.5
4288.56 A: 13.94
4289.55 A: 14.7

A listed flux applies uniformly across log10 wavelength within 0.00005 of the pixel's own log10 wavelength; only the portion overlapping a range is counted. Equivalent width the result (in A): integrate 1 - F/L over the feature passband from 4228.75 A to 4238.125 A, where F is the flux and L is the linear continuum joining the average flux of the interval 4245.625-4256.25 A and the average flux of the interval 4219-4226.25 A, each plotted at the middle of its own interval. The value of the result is 0.16 A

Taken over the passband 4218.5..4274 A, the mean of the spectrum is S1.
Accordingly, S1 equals 15.4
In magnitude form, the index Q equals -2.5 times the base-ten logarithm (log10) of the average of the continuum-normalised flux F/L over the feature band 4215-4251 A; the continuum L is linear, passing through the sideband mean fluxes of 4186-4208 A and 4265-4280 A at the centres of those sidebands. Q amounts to 0.02 mag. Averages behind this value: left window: 15.7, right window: 15.5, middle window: 15.4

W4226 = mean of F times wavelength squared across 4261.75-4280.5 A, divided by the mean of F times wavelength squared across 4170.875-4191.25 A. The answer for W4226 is 1.09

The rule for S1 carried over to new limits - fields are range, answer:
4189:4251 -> 15.5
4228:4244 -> 15.8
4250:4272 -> 15.4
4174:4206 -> 15.7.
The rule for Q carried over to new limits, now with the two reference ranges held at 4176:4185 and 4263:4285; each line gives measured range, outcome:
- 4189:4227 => 0.00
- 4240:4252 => 0.03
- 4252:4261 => 0.05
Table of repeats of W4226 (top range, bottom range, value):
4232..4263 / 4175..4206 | 0.99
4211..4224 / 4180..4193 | 1.07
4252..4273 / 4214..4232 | 1.03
